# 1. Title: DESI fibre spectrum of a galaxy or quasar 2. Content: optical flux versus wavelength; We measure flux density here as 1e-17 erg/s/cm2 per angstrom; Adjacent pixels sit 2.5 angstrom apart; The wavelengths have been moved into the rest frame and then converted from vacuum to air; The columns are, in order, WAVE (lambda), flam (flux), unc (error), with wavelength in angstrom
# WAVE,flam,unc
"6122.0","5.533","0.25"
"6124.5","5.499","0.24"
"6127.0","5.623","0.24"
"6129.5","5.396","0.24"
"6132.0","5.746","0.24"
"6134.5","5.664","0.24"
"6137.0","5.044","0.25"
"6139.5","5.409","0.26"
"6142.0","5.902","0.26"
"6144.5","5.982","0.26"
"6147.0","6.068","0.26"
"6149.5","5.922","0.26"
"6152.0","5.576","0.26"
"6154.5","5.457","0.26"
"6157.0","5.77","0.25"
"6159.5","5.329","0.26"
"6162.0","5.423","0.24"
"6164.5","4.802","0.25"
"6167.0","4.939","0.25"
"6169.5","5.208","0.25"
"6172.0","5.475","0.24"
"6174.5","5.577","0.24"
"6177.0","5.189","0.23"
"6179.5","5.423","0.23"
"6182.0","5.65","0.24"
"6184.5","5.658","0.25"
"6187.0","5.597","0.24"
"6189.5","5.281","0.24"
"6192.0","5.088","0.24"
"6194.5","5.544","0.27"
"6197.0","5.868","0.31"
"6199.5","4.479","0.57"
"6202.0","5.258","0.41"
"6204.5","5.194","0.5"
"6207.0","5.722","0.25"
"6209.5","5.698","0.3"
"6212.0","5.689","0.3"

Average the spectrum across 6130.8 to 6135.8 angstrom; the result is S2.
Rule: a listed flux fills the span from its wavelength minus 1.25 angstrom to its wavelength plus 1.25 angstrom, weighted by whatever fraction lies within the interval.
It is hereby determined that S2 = 5.7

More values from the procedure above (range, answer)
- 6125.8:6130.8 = 5.51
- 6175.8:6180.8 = 5.31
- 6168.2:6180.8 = 5.37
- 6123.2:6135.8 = 5.58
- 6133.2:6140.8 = 5.38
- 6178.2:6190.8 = 5.52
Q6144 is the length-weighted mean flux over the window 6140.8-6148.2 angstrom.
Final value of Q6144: 5.98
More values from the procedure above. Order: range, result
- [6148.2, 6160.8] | 5.61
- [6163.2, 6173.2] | 5.11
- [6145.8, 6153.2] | 5.86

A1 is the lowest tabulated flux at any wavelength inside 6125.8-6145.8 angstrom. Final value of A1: 5.044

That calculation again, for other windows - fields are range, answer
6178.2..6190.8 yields 5.281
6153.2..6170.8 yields 4.802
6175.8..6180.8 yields 5.189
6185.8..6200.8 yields 4.479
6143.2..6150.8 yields 5.922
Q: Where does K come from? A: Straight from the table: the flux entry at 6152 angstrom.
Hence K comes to 5.576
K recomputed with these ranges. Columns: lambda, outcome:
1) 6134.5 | 5.664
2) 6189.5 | 5.281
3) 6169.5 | 5.208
